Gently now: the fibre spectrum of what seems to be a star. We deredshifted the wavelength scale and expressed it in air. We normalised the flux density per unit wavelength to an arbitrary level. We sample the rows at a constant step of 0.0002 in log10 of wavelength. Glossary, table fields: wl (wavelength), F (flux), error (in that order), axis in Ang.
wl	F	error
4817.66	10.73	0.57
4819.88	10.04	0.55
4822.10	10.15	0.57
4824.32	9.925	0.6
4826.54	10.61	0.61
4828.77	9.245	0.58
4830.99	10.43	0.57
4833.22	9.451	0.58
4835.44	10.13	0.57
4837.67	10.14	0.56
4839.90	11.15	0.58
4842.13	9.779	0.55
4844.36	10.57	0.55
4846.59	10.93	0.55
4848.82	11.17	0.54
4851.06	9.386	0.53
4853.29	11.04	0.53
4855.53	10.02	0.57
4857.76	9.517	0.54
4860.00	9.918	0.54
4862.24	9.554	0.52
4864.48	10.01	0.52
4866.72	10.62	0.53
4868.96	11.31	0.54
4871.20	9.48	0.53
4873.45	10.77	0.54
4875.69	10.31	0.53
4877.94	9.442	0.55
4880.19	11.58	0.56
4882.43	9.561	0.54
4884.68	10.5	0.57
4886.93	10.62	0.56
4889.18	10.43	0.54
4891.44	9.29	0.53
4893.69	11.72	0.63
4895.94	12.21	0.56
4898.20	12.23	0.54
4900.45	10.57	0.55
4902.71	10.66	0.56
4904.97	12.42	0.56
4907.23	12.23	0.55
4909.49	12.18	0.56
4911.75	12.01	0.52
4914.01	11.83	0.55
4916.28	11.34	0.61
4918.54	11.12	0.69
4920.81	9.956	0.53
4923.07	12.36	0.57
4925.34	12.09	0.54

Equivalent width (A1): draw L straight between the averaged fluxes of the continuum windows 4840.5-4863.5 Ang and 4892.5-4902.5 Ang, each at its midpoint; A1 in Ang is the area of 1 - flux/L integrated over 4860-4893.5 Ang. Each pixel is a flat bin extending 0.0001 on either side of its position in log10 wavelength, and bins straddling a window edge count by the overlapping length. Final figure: 2.0 Ang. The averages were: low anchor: 10.2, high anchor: 11.6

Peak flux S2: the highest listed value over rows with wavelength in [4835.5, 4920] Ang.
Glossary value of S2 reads 12.42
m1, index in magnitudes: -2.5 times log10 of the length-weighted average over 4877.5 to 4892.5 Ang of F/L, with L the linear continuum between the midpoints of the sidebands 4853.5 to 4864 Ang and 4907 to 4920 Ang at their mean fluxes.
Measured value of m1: 0.05 mag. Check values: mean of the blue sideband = 9.88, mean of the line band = 10.2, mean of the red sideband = 11.7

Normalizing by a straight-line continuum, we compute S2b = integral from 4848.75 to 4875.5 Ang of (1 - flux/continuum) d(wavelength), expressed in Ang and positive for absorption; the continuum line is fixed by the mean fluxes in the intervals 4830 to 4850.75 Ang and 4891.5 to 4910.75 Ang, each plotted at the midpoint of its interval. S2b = 1.6 Ang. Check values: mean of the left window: 10.4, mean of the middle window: 10.2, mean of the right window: 11.6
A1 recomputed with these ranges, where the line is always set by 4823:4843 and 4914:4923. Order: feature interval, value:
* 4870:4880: 0.4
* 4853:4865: 0.5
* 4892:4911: -1.4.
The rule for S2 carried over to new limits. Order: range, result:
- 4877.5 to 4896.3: 12.21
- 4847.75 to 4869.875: 11.31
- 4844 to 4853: 11.17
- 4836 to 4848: 11.15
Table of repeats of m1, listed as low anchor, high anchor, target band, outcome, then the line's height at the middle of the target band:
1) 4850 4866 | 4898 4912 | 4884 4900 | 0.02 mag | 11.2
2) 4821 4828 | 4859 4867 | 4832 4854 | -0.03 mag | 10.1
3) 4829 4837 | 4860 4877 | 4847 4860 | -0.01 mag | 10.1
